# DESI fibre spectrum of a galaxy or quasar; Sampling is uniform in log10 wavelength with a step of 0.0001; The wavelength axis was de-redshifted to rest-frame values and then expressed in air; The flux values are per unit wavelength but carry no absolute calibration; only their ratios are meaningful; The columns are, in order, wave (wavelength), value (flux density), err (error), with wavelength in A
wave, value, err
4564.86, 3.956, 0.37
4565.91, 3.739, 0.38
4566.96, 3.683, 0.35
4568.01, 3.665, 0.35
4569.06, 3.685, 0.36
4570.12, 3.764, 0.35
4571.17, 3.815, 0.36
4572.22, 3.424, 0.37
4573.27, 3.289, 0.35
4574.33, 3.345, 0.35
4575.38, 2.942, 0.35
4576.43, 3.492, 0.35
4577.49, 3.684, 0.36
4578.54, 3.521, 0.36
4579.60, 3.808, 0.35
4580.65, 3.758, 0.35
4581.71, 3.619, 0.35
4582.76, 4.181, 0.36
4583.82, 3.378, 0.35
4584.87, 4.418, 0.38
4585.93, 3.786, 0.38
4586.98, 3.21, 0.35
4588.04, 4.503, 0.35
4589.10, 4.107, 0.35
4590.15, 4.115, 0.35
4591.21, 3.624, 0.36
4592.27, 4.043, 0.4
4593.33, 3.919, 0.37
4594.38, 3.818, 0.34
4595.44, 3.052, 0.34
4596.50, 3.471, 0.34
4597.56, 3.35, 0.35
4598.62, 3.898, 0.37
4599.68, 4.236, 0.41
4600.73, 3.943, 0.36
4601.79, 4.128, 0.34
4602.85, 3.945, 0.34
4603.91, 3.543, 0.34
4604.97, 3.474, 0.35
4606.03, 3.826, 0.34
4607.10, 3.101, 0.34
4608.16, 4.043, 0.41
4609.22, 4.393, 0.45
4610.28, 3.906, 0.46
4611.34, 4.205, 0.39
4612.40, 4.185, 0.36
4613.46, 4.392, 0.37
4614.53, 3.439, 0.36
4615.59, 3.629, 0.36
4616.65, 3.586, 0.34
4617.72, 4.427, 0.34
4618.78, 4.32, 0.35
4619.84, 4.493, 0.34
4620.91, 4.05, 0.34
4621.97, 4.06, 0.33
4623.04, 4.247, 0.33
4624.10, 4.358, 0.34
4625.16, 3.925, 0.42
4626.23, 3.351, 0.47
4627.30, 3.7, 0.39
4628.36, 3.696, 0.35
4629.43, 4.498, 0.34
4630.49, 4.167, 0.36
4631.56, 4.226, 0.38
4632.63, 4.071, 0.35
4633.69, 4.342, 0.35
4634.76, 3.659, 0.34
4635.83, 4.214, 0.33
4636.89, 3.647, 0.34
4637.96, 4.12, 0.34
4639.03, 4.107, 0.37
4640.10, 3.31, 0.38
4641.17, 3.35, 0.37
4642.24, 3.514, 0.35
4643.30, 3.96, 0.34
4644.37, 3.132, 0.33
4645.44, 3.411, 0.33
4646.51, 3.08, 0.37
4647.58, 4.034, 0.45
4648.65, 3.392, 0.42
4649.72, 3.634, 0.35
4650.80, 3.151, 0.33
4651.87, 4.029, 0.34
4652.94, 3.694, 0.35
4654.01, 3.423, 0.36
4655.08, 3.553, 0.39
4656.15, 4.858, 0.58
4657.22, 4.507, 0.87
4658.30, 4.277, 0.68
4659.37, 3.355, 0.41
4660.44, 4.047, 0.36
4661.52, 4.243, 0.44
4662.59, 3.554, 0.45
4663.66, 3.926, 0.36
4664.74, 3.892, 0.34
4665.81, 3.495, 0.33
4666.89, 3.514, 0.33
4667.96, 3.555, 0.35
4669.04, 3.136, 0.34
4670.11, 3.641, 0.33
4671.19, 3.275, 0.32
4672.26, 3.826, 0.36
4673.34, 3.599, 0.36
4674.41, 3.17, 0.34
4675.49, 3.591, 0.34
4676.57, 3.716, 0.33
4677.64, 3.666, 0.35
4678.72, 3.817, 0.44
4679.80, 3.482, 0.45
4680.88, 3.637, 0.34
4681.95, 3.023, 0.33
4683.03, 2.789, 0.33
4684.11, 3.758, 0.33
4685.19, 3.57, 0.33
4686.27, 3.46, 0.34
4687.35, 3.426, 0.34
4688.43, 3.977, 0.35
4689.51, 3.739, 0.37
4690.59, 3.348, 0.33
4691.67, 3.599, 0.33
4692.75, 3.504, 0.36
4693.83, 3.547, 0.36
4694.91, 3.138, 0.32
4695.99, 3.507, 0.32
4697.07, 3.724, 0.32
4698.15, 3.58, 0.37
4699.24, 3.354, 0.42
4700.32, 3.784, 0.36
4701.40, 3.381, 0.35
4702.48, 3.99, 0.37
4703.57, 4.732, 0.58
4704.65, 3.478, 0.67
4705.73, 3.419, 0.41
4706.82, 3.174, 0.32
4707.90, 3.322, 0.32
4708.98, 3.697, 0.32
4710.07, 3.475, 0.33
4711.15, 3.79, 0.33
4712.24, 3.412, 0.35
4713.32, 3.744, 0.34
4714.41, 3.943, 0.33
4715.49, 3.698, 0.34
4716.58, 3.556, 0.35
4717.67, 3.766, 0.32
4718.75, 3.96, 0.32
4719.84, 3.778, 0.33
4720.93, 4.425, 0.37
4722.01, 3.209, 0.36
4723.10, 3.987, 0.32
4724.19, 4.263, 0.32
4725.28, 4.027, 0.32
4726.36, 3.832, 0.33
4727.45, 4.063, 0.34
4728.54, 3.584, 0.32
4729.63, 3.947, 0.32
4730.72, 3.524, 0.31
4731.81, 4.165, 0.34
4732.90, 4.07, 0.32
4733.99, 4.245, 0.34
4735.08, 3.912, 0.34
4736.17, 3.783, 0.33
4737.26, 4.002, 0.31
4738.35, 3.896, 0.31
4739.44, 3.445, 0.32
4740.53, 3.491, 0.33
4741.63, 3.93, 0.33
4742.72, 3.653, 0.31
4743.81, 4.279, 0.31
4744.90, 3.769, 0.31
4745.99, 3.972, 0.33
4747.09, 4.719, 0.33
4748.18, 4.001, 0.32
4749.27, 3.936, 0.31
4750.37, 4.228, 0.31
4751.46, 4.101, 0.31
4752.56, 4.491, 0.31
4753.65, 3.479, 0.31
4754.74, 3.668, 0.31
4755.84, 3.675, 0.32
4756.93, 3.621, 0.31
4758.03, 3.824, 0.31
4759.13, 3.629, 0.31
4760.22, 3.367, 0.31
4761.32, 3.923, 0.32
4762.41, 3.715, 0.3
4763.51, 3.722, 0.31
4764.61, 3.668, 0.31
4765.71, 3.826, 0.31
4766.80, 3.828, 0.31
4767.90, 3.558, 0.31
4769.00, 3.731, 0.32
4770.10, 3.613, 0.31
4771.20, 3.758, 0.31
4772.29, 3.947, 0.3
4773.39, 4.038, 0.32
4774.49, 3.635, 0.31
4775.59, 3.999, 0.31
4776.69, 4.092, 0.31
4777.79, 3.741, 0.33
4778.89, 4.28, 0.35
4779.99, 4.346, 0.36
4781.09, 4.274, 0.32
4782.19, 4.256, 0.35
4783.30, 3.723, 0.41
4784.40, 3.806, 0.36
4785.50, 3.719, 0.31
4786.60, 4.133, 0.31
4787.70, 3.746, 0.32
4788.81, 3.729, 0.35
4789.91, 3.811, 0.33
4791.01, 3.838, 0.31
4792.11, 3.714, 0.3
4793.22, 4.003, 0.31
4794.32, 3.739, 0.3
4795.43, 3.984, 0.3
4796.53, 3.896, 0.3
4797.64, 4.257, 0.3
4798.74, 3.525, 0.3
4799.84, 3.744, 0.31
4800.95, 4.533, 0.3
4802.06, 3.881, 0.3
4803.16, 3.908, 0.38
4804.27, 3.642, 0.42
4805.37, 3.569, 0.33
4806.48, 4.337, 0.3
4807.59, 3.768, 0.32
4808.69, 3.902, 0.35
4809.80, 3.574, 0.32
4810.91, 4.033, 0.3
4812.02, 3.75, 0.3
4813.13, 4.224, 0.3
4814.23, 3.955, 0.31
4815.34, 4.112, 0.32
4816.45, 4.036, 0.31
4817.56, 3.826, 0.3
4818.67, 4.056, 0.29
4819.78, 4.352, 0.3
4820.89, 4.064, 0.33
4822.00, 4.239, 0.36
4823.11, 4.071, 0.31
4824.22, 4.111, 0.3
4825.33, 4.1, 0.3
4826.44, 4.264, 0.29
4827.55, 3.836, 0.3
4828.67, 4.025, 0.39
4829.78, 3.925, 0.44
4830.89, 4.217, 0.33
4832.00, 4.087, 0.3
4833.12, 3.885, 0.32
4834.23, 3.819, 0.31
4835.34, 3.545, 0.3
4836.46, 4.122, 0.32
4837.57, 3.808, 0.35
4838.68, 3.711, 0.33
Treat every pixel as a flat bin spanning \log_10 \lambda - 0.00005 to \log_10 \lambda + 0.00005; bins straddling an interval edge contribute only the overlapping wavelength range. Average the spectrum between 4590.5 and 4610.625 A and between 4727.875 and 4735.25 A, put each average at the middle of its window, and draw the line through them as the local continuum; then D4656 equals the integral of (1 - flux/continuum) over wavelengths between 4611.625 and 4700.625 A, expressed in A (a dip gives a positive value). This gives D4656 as 2.3 A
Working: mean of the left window 3.78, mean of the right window 3.92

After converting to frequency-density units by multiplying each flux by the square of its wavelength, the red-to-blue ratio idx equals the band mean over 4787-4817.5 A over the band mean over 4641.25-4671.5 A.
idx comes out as 1.1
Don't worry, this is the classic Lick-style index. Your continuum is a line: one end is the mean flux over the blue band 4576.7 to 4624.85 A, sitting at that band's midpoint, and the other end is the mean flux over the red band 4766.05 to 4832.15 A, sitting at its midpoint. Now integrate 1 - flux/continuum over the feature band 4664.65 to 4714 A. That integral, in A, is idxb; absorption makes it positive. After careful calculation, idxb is 4.6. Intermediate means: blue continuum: 3.89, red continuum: 3.95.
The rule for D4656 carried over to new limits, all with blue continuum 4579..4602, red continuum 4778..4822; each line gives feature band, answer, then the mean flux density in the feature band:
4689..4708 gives 1.5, 3.58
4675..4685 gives 1.0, 3.5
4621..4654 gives 0.5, 3.8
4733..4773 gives 0.8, 3.85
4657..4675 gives 0.8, 3.69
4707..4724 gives 0.8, 3.72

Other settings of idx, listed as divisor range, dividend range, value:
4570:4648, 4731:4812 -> 1.09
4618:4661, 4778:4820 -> 1.09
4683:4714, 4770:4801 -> 1.14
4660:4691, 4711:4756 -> 1.11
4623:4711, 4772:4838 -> 1.14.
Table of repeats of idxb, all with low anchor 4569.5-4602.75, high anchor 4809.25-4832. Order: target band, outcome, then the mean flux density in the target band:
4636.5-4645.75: 0.45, 3.62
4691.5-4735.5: 1.81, 3.74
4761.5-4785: 0.56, 3.88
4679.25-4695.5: 1.68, 3.47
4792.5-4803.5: 0.18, 3.94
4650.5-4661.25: -0.25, 3.91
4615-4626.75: -0.81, 4.04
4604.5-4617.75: -0.38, 3.87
